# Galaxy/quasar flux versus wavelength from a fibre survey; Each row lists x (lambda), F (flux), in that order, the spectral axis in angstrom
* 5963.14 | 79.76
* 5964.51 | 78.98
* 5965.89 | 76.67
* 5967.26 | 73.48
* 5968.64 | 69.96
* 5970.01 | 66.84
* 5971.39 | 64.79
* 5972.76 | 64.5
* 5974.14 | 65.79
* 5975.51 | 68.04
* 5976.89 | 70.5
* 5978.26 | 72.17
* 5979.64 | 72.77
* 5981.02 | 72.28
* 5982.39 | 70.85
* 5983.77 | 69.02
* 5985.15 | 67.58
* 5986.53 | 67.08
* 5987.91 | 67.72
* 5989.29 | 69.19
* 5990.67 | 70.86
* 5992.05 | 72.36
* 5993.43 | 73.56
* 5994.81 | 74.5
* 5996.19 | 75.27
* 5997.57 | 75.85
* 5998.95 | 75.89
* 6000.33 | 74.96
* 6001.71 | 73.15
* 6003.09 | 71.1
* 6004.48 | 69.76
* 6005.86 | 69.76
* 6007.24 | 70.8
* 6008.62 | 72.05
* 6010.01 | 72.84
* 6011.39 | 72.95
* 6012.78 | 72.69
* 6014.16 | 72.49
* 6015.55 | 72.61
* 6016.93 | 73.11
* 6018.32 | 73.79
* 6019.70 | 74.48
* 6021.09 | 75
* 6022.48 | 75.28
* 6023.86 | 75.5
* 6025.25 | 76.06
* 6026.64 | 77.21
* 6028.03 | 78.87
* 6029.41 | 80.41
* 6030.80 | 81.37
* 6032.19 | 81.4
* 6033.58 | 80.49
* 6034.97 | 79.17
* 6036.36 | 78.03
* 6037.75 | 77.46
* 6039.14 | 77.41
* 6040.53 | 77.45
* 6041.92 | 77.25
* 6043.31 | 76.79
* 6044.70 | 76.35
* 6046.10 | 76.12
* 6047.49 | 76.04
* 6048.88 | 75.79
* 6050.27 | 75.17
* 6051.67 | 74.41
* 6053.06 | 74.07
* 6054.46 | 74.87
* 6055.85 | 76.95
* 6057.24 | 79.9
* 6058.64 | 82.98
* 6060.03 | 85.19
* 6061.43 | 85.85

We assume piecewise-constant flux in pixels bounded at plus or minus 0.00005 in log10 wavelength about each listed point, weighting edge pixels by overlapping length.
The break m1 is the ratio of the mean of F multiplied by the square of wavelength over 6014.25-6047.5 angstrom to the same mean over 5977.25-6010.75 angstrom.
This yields 1.1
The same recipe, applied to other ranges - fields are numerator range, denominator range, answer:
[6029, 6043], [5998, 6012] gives 1.10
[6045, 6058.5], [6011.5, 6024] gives 1.04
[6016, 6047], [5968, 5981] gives 1.15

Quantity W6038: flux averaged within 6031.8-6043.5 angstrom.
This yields 78.4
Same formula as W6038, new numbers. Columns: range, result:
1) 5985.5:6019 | 72.2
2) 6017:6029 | 75.8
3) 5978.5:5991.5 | 69.8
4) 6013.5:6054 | 76.5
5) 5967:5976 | 67.3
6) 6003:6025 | 72.9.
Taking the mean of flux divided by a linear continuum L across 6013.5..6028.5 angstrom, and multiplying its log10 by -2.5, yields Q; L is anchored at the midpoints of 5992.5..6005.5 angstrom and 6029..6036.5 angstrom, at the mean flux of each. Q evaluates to 0.04 mag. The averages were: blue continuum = 73.7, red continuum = 80.2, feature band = 74.9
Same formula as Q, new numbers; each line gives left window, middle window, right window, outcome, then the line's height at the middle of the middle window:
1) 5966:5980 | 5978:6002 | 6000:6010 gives -0.02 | 70.4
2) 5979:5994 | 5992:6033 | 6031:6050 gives -0.01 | 73.8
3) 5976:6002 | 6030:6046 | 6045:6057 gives -0.05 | 74.8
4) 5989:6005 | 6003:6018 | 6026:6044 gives 0.05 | 75.1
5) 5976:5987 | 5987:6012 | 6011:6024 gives 0.00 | 72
